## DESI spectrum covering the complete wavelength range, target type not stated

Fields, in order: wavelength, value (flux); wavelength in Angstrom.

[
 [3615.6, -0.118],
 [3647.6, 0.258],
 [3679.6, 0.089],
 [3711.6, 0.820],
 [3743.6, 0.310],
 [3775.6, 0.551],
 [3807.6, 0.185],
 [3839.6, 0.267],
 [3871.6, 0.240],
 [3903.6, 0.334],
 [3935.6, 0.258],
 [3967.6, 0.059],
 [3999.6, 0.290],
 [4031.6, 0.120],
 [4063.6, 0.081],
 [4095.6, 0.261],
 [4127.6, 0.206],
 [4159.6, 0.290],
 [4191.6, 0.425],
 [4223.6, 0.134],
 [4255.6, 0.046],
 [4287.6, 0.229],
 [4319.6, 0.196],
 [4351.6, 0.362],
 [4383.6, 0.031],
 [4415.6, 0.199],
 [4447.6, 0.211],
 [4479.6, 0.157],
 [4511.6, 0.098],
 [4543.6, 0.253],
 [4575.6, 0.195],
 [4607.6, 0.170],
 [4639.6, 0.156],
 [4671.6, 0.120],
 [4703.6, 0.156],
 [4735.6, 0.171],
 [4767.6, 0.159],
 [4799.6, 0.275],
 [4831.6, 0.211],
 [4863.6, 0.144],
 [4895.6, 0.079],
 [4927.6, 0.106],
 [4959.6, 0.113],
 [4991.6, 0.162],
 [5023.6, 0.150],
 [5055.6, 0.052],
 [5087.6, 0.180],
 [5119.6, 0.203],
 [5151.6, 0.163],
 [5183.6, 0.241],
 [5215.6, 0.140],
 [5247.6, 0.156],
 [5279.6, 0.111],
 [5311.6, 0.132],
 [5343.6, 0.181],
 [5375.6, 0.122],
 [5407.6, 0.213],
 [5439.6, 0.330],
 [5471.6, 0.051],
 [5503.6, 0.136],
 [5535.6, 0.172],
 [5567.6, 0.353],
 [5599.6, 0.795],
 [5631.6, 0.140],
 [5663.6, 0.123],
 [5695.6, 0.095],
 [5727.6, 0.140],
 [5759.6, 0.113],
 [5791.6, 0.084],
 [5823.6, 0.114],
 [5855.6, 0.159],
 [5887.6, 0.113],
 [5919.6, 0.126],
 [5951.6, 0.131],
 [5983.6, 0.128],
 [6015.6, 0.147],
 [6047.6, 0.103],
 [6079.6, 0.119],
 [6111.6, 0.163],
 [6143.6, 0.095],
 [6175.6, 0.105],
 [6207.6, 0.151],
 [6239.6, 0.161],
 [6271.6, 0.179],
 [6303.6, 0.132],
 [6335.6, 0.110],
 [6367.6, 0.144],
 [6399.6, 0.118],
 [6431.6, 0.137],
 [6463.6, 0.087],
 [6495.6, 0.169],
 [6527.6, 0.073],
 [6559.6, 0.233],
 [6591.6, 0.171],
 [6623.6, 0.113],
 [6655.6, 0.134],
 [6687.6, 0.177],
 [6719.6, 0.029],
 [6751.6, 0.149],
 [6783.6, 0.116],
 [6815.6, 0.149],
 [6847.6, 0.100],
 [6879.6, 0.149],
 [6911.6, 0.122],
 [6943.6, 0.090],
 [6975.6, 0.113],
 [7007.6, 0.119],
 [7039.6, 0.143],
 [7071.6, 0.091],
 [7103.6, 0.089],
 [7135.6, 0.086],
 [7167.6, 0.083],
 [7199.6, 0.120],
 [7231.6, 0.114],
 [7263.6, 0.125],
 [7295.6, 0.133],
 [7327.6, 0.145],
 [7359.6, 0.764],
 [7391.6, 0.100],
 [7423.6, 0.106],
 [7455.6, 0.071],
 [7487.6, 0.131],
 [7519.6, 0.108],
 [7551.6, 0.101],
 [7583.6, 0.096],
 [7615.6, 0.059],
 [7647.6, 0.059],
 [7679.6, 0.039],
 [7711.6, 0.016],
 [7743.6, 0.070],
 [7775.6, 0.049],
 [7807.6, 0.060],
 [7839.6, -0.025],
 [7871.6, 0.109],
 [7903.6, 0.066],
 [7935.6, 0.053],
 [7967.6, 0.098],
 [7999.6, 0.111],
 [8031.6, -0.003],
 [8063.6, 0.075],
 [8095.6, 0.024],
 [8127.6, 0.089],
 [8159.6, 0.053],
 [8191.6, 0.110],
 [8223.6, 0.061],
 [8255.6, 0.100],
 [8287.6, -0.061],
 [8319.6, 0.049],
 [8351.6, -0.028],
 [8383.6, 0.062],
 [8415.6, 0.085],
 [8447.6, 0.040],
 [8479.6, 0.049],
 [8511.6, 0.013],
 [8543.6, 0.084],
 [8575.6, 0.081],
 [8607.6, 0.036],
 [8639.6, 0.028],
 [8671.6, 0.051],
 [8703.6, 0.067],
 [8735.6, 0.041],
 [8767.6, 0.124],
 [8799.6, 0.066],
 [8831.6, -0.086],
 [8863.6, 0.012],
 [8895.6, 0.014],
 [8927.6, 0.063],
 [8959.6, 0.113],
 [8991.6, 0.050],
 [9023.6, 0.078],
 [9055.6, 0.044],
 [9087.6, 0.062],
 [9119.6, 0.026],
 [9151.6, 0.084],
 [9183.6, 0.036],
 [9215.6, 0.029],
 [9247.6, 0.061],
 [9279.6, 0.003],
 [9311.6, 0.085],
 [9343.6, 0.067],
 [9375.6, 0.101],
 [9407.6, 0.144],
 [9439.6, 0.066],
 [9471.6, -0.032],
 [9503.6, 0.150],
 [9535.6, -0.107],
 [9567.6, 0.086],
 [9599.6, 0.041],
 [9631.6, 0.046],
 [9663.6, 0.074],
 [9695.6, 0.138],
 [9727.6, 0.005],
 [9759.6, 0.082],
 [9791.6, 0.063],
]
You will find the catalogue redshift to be 0.120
